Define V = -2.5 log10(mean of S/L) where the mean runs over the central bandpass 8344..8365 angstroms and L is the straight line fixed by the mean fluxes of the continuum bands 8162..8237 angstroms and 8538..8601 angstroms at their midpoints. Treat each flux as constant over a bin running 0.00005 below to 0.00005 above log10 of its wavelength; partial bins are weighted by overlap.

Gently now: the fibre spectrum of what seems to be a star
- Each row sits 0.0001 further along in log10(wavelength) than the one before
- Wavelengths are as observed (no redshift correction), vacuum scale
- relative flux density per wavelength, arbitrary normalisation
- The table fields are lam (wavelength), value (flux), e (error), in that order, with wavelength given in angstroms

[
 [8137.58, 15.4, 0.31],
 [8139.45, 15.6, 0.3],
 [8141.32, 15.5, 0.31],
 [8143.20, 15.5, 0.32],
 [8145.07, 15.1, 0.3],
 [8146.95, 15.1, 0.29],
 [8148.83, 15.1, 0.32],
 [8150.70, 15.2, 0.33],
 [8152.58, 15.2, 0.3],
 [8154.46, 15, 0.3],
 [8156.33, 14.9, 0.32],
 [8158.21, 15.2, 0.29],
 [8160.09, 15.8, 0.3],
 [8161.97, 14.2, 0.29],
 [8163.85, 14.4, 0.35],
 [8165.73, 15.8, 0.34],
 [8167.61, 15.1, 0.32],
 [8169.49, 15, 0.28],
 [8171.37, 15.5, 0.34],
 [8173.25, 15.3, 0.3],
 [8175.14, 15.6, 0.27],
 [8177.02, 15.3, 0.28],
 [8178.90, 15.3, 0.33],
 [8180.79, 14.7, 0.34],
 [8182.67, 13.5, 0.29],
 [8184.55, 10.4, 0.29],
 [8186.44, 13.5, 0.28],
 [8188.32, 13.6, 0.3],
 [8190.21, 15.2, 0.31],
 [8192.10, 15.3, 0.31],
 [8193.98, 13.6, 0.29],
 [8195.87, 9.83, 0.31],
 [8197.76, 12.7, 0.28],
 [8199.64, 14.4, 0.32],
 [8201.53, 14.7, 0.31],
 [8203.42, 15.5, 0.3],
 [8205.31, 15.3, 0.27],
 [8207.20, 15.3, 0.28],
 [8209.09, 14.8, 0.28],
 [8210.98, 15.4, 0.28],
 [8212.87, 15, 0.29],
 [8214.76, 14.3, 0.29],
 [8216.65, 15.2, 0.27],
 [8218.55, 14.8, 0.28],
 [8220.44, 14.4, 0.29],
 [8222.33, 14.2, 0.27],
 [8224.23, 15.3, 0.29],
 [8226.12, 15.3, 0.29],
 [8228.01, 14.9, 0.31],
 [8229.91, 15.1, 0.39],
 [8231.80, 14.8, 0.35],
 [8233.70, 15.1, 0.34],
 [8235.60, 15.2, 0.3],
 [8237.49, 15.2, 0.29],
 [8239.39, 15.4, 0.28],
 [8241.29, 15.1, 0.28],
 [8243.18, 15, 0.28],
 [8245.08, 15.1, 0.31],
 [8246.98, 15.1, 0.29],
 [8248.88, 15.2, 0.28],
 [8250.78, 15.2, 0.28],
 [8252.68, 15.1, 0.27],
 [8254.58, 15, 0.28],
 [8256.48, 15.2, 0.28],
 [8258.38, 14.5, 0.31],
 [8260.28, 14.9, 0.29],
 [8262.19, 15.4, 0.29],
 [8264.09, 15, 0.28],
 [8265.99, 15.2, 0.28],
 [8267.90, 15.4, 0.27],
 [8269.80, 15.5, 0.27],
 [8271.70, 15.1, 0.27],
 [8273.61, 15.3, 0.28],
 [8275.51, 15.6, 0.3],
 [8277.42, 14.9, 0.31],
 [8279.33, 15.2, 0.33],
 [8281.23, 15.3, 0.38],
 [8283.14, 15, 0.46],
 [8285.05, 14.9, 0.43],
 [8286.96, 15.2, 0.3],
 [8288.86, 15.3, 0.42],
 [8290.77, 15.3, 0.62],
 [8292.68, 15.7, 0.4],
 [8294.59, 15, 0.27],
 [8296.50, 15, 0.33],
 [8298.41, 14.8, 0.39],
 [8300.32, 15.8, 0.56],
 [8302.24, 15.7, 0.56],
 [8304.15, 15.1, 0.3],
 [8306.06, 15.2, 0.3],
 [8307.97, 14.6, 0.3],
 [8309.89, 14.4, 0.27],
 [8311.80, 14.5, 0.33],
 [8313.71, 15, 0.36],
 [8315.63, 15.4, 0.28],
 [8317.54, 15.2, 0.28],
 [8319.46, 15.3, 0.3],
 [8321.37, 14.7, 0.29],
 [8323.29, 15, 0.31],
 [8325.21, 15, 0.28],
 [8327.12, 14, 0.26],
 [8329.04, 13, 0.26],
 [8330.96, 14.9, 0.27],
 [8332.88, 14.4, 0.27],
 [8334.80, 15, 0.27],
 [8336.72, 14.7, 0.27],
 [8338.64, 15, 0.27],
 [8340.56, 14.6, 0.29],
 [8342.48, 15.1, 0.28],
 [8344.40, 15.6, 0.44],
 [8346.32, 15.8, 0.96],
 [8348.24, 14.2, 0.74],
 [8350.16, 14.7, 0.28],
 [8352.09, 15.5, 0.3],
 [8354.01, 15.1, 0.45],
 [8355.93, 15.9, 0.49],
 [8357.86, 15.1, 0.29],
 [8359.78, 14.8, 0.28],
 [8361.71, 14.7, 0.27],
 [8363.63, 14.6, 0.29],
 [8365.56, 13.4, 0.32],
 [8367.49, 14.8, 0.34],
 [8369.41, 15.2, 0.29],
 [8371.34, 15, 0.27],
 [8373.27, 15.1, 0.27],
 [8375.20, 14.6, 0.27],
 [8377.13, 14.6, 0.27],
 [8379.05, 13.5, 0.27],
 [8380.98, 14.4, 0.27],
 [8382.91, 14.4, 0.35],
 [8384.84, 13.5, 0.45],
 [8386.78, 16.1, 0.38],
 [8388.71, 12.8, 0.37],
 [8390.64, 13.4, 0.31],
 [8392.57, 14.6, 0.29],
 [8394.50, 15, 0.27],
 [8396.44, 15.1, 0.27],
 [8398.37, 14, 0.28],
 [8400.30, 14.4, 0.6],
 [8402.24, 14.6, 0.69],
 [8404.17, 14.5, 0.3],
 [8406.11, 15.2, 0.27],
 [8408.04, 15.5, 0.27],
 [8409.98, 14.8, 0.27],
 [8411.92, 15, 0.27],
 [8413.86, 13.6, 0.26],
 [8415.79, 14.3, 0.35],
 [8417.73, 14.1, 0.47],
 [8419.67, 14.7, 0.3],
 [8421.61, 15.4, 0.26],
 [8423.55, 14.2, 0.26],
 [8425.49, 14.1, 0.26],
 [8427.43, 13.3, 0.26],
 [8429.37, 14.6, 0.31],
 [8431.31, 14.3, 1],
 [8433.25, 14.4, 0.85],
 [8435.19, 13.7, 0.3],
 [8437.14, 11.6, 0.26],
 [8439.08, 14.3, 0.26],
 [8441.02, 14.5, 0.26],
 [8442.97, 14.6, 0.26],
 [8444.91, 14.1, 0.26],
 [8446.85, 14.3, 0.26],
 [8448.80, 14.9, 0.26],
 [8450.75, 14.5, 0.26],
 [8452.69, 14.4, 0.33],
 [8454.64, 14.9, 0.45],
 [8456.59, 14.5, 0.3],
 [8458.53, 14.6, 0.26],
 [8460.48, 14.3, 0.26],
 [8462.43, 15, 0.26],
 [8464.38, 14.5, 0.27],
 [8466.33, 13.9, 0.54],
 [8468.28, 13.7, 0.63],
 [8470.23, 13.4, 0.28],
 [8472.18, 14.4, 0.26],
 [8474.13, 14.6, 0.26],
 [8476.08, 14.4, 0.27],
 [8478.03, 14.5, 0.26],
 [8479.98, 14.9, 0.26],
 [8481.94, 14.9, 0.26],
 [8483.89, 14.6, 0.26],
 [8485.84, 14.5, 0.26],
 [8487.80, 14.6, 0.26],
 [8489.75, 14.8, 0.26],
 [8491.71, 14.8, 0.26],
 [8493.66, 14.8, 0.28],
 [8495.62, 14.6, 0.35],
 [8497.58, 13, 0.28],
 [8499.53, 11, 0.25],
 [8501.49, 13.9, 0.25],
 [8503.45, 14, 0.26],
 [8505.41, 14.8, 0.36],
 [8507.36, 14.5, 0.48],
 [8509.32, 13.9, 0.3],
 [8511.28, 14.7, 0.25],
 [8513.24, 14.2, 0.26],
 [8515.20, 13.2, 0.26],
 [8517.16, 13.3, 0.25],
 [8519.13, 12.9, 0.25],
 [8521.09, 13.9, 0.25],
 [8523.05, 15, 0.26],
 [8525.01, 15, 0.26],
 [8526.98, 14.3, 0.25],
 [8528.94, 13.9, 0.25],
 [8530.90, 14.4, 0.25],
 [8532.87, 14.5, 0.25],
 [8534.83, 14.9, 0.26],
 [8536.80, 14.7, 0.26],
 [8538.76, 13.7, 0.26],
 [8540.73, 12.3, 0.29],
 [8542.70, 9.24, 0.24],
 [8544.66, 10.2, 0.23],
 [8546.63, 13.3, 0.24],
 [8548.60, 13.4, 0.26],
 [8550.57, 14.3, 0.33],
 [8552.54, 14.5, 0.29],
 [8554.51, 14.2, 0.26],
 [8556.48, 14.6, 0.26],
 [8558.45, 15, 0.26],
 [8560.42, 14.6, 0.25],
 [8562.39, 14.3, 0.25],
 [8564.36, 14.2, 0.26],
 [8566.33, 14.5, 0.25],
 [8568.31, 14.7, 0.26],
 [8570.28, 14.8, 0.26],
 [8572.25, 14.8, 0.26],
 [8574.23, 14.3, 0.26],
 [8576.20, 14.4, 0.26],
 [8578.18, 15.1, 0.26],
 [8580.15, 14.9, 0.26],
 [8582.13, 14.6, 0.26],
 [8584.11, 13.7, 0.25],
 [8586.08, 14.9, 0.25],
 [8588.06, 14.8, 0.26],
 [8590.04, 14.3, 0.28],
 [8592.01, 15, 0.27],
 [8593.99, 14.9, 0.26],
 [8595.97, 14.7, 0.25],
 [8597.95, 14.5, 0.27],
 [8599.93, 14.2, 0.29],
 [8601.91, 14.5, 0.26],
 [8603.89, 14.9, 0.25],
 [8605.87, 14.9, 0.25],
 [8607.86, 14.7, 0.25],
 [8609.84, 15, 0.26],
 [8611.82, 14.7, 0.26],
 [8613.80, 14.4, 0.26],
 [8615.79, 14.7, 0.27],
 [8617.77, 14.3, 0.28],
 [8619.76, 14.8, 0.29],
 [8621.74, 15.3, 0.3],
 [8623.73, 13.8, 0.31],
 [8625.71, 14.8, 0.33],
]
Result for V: -0.049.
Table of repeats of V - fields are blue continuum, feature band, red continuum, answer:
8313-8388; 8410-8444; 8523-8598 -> 0.03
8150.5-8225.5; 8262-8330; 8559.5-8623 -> -0.03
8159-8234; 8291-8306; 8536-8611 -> -0.06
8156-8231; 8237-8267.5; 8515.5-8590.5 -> -0.04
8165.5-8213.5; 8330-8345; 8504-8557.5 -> -0.06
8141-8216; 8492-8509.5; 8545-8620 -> 0.05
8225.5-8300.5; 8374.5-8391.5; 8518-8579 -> 0.04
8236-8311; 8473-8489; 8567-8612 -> 0.01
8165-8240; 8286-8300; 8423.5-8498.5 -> -0.05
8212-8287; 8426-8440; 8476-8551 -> 0.04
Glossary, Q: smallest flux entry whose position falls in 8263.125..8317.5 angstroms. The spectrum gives 14.4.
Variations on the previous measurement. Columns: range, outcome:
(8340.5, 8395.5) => 12.8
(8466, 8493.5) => 13.4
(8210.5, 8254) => 14.2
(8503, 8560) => 9.24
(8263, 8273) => 15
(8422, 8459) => 11.6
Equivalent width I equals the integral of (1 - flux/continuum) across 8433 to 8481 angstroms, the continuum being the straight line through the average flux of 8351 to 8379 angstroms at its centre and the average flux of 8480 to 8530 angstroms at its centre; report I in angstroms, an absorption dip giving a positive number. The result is 0.3 angstroms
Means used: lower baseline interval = 14.8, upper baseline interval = 14.1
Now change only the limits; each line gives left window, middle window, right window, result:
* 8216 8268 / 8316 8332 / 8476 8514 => 0.1 angstroms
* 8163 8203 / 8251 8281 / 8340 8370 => -1.2 angstroms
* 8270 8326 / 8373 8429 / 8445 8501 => 0.8 angstroms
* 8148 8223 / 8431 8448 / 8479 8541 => 0.3 angstroms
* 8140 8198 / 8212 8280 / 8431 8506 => -2.6 angstroms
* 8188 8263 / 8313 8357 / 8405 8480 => -1.1 angstroms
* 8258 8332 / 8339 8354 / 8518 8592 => -0.2 angstroms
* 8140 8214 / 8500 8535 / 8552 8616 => 1.2 angstroms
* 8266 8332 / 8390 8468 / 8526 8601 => 1.1 angstroms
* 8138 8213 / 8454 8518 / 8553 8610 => 1.8 angstroms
